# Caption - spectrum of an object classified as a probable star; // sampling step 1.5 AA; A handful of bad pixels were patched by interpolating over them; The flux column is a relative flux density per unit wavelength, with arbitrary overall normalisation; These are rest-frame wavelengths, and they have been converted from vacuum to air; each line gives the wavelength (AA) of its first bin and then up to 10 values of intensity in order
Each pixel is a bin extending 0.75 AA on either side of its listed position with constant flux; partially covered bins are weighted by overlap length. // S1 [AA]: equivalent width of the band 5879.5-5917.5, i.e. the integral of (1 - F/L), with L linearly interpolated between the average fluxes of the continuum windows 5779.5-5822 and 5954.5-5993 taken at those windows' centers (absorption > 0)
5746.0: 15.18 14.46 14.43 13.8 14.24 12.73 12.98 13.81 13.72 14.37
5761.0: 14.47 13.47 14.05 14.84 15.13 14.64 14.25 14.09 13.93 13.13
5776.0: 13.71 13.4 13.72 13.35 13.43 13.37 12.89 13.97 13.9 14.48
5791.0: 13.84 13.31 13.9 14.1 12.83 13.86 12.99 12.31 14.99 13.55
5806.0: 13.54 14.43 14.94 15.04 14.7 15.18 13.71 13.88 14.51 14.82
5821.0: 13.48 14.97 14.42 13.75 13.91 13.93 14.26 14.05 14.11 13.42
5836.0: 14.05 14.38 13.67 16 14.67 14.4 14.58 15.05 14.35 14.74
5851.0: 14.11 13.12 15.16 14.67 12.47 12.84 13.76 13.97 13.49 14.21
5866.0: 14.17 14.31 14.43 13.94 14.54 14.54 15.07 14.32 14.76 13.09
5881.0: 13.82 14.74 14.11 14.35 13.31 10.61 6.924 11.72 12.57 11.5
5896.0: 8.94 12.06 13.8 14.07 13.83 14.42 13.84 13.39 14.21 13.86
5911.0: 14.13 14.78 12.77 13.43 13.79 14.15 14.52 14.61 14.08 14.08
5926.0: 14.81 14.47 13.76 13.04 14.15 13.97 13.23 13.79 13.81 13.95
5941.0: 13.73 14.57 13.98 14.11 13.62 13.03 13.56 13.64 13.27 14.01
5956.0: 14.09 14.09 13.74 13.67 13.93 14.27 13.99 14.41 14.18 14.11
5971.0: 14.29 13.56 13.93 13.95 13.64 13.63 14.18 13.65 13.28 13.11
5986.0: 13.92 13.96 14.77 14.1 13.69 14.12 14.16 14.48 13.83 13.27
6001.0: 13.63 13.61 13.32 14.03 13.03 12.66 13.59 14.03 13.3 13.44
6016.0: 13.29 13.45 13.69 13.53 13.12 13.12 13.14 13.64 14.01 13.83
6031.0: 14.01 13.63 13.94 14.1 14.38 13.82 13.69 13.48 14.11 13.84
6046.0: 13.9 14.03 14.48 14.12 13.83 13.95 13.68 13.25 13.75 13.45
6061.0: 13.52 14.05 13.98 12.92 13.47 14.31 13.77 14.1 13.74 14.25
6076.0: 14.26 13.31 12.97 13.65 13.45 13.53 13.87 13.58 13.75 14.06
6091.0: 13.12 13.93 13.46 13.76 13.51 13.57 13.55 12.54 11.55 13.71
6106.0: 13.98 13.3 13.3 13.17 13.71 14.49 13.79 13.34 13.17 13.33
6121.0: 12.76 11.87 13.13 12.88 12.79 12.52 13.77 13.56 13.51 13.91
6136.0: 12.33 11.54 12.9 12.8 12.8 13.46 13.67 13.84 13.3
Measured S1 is 2.5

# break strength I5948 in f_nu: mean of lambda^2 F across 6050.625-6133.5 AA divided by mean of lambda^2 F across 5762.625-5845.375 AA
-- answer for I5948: 1.06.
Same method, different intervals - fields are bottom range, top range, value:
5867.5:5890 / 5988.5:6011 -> 1.04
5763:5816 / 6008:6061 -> 1.07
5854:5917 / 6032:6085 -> 1.09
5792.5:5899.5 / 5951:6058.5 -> 1.06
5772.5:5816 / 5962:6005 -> 1.07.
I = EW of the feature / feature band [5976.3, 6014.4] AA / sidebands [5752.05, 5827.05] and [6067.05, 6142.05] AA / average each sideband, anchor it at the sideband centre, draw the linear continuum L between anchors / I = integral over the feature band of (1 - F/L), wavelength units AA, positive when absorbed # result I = -0.42 AA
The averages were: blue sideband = 13.9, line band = 13.7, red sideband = 13.4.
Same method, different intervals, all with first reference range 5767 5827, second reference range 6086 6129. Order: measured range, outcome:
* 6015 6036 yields -0.2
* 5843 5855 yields -0.5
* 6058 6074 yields -0.4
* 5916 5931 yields -0.5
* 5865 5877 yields -0.5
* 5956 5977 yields -0.6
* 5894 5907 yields 0.8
